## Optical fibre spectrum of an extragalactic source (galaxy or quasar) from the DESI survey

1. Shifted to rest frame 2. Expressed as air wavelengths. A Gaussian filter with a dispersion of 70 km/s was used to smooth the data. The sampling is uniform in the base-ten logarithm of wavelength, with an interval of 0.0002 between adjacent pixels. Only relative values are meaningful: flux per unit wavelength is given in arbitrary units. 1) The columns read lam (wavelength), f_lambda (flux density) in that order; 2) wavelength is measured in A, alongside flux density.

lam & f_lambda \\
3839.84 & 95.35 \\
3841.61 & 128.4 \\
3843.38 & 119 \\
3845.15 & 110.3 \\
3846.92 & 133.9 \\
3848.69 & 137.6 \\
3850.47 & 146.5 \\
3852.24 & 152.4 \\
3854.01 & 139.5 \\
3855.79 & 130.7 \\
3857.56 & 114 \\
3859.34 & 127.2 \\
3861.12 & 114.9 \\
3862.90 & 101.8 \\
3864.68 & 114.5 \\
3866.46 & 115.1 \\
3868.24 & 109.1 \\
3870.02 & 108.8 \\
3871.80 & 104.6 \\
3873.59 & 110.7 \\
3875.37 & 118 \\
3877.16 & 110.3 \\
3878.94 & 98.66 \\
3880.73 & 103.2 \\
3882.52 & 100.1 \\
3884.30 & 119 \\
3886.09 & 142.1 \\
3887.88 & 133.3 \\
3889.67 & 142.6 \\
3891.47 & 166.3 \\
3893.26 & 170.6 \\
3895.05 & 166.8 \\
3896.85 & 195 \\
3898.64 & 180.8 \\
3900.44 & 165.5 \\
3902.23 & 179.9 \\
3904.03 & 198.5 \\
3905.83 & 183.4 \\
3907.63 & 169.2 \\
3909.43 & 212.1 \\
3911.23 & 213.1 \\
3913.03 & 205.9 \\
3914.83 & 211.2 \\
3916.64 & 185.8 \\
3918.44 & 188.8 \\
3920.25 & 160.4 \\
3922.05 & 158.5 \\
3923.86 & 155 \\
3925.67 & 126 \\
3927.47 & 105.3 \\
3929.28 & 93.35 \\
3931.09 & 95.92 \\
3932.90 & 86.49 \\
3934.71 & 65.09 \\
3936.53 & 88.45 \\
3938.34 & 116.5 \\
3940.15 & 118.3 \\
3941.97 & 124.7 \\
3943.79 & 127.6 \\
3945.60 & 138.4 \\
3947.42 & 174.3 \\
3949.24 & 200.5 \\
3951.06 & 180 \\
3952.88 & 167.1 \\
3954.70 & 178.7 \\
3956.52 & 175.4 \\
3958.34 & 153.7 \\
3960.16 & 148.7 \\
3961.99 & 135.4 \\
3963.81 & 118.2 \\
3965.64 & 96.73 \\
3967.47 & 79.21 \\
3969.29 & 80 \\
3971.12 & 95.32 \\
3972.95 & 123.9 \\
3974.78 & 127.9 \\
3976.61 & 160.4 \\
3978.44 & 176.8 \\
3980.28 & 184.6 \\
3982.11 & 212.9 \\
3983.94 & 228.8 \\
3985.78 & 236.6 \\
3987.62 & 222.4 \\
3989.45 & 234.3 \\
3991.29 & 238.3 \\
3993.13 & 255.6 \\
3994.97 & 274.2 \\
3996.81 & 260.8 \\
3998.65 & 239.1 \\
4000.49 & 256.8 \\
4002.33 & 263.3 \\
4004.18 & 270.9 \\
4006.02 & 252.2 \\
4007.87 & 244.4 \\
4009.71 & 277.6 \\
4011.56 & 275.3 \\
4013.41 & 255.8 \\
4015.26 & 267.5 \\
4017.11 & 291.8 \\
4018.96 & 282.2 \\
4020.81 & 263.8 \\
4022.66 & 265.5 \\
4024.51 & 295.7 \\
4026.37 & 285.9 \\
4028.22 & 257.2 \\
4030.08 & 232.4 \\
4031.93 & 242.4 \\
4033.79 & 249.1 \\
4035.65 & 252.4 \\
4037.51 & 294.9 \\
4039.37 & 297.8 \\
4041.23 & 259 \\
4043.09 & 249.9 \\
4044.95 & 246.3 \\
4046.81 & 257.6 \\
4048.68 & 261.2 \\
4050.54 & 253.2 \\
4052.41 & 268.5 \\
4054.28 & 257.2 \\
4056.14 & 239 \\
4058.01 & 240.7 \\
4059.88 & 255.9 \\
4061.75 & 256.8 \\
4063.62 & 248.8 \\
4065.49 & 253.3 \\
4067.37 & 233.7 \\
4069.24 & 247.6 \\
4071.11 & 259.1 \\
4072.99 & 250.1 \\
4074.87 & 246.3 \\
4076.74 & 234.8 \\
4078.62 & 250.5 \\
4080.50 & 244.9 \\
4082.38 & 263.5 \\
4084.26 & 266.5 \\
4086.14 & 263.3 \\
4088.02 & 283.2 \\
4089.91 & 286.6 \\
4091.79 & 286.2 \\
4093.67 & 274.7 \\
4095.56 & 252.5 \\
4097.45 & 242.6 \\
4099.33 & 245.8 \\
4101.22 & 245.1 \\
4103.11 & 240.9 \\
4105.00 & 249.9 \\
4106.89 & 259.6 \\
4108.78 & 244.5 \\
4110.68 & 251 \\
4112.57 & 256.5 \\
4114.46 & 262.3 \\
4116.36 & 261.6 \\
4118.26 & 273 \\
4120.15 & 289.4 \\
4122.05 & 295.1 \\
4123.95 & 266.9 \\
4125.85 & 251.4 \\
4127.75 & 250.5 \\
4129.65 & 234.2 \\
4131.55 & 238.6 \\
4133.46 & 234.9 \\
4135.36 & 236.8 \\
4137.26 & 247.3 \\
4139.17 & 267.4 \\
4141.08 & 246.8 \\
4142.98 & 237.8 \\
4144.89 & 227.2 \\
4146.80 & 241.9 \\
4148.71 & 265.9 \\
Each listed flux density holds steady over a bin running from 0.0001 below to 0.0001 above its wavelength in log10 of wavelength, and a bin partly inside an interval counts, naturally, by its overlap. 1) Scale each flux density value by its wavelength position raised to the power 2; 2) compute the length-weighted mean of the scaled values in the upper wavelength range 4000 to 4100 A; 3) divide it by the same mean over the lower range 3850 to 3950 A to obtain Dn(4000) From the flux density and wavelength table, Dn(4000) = 2.0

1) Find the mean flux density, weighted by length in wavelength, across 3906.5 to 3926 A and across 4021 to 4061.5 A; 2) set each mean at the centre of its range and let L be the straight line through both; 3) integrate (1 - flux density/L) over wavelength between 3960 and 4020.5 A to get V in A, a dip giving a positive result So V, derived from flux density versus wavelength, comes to 5.6 A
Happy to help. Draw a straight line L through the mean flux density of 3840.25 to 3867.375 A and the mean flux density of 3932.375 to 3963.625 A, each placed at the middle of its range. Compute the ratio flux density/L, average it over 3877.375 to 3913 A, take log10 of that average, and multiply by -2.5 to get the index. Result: -0.21 mag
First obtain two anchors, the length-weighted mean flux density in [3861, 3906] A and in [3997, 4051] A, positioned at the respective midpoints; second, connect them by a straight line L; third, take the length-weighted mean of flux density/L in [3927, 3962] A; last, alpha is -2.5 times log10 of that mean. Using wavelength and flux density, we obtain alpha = 0.40 mag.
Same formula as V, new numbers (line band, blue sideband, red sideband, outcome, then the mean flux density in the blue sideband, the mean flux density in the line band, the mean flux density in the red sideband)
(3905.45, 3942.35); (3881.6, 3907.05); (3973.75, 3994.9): 6.2 A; 160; 146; 209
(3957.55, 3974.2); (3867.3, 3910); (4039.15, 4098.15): 6.7 A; 145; 115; 257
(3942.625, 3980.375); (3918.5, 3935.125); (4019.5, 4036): 5.4 A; 121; 143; 261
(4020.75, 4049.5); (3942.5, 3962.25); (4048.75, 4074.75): -4.3 A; 162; 263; 251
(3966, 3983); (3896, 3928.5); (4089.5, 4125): 5.7 A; 177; 136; 262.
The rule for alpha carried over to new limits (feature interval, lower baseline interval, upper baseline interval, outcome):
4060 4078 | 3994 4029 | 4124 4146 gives 0.04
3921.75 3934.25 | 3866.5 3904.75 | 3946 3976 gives 0.22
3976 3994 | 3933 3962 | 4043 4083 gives -0.21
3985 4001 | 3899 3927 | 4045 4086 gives -0.13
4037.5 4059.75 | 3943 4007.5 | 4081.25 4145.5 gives -0.16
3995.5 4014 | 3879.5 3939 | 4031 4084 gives -0.19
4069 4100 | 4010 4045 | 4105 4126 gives 0.03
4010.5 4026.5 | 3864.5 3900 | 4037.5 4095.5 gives -0.22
